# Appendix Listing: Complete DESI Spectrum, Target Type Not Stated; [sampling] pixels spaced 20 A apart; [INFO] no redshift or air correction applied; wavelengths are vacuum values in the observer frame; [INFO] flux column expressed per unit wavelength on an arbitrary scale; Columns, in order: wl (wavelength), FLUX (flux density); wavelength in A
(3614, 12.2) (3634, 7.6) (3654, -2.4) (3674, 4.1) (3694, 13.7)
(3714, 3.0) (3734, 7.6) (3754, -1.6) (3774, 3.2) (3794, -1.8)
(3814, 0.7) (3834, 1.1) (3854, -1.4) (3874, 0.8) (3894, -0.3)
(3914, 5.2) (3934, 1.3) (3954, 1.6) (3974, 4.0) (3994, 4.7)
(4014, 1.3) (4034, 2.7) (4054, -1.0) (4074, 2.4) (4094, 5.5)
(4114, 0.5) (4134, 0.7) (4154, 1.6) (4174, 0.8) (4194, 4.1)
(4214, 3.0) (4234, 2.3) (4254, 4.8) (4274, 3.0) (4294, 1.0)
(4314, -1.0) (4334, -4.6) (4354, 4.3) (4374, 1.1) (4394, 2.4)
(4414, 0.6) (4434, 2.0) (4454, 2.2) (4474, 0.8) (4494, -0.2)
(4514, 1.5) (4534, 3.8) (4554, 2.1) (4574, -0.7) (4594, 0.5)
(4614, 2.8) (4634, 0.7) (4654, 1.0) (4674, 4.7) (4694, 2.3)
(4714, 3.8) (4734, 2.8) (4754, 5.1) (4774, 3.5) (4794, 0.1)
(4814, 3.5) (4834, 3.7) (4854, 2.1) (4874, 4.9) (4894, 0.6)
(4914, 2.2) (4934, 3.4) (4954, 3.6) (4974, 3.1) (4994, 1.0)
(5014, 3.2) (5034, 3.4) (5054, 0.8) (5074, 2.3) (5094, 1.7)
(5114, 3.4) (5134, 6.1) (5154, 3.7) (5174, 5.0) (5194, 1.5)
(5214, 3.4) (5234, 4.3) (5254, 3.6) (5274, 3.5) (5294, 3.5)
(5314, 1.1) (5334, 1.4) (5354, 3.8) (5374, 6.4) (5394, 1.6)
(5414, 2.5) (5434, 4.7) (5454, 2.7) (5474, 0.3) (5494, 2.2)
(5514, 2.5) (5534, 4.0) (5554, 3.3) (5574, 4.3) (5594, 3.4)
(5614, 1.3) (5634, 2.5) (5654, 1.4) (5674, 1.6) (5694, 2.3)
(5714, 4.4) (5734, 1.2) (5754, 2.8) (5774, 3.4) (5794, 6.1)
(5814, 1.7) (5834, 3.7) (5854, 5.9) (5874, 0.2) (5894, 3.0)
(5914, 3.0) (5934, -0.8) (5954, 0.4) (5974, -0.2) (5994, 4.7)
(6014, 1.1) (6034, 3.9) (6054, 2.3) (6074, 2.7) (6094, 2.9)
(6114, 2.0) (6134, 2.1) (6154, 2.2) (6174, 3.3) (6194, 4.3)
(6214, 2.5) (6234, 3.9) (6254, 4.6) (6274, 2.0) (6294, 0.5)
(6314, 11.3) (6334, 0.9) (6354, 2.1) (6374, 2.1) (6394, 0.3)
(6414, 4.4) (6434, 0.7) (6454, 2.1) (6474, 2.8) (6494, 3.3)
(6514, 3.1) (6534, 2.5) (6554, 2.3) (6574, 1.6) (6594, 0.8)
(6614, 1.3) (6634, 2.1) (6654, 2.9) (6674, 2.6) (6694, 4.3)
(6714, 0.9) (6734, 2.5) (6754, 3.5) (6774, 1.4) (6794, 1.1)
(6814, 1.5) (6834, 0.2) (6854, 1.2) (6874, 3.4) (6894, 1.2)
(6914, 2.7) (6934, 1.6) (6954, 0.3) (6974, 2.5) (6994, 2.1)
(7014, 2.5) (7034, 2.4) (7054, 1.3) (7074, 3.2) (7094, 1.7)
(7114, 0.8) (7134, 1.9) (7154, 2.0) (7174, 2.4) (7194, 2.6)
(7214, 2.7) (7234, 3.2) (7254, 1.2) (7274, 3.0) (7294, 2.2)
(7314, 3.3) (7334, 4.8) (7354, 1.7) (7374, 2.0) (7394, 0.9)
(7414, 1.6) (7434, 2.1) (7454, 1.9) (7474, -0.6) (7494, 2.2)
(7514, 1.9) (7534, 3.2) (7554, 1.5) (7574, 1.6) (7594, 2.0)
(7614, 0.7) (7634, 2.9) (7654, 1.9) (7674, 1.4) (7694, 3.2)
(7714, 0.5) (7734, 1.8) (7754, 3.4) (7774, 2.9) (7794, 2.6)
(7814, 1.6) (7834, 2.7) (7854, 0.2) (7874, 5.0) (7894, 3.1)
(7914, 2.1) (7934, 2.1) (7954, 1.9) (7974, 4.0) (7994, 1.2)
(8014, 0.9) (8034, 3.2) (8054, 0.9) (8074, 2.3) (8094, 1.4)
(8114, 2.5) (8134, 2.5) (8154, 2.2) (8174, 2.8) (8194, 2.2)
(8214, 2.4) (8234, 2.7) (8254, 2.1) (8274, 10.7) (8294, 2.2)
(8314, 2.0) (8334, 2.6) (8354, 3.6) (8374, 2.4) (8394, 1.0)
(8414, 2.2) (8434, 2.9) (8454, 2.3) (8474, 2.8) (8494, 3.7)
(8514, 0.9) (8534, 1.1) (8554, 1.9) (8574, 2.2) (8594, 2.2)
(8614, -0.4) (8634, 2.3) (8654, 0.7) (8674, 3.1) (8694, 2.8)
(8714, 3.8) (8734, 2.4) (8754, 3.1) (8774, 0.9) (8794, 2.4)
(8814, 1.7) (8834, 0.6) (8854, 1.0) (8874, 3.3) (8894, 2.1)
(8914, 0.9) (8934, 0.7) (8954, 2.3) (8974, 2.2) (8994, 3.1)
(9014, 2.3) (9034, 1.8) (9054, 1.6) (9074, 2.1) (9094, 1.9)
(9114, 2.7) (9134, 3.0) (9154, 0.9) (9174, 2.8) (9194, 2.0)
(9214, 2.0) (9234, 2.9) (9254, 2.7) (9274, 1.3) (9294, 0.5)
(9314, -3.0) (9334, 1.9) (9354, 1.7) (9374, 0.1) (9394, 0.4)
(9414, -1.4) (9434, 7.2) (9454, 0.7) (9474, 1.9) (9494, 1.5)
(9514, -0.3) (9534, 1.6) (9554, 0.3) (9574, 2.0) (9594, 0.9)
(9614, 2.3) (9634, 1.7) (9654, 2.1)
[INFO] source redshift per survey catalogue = 0.26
